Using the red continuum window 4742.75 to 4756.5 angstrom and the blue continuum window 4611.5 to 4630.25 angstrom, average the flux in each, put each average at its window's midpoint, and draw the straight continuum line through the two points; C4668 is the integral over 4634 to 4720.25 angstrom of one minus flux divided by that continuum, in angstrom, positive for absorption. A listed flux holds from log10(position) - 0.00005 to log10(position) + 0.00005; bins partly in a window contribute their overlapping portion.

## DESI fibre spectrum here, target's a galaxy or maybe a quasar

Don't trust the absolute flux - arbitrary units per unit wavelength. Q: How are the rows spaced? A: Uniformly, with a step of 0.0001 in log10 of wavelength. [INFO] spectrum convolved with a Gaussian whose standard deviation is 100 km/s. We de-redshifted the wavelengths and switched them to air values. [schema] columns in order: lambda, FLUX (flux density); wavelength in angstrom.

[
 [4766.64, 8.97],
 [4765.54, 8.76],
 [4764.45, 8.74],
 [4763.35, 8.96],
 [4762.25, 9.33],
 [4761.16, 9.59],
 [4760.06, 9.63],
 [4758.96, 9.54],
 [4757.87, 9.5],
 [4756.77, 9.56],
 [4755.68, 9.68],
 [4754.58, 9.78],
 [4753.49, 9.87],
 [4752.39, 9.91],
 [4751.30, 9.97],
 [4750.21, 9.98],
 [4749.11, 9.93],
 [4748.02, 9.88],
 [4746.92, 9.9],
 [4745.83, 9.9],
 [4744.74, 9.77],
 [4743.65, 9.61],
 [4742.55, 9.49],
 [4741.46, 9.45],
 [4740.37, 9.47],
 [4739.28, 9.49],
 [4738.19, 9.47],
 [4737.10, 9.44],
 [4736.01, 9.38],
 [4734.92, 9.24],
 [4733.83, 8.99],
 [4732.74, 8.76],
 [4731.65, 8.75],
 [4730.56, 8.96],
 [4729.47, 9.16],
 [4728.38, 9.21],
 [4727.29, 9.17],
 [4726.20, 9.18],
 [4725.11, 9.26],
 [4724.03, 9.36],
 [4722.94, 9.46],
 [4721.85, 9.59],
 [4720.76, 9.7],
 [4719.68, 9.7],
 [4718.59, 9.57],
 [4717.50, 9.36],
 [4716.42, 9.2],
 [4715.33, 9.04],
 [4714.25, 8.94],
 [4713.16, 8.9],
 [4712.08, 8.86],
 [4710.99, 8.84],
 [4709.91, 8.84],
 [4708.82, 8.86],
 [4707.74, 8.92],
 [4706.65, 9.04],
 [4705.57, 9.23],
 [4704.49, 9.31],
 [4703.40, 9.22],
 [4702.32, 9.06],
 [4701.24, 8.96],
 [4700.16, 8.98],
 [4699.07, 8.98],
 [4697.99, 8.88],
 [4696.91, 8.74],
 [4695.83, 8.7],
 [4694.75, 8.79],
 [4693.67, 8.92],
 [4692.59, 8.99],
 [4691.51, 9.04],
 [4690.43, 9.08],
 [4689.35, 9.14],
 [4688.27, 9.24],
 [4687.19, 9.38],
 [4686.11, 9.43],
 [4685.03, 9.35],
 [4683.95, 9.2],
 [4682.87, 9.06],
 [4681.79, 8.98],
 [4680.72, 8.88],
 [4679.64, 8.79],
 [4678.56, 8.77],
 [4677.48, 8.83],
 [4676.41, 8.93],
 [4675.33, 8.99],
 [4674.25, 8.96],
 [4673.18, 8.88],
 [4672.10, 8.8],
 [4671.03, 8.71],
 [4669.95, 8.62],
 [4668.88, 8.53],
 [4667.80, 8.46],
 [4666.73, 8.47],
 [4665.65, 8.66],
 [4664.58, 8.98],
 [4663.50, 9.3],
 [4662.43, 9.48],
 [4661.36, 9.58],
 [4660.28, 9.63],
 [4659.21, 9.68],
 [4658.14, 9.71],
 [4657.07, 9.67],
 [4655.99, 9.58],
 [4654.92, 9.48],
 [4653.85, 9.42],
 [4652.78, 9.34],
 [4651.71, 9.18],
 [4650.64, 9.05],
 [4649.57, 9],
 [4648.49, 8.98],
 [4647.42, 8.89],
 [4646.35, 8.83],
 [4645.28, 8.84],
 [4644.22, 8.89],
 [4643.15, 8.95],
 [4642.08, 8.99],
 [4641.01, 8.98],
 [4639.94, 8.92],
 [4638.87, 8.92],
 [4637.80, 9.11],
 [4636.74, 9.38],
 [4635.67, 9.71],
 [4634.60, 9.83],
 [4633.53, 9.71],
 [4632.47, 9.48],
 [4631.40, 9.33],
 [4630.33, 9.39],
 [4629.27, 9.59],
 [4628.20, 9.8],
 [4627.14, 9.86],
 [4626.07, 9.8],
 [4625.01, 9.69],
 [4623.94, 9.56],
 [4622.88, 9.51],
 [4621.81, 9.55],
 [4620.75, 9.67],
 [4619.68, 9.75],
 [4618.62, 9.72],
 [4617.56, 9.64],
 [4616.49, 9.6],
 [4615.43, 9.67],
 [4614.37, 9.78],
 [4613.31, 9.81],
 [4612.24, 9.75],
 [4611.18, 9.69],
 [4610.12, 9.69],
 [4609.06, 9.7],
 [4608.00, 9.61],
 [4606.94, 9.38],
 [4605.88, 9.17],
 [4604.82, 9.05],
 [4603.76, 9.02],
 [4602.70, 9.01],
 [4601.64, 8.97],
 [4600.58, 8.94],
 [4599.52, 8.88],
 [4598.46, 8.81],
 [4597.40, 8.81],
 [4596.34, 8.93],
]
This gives 5.92 angstrom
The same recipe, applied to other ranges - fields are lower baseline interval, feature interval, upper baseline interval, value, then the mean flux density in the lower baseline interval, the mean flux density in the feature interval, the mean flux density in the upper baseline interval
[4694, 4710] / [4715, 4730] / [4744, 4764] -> -0.2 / 8.97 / 9.36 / 9.7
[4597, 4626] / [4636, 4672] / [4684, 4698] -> 0.5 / 9.43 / 9.1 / 9.06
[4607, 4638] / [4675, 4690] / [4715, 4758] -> 0.8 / 9.64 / 9.07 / 9.48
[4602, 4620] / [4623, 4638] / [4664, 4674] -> -0.6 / 9.53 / 9.6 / 8.69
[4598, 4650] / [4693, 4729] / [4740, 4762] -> 1.8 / 9.36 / 9.11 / 9.72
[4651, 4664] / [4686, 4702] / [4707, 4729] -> 0.5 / 9.5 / 9.01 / 9.19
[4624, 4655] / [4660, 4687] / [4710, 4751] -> 1.0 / 9.29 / 8.97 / 9.36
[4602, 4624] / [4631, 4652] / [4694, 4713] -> 0.5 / 9.54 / 9.15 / 8.95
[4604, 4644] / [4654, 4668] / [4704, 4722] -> 0.1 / 9.5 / 9.31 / 9.16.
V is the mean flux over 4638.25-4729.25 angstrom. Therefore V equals 9.09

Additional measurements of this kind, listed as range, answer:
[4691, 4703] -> 8.92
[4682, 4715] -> 9.03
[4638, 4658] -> 9.12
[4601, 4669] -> 9.35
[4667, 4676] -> 8.74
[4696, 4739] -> 9.14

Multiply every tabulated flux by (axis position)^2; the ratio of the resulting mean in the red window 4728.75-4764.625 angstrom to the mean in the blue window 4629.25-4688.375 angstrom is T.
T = 1.08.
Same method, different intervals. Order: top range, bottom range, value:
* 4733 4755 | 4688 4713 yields 1.09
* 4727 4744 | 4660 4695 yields 1.05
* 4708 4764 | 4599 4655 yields 1.05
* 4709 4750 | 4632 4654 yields 1.06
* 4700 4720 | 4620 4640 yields 0.99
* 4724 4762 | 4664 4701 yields 1.09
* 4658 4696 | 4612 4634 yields 0.96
